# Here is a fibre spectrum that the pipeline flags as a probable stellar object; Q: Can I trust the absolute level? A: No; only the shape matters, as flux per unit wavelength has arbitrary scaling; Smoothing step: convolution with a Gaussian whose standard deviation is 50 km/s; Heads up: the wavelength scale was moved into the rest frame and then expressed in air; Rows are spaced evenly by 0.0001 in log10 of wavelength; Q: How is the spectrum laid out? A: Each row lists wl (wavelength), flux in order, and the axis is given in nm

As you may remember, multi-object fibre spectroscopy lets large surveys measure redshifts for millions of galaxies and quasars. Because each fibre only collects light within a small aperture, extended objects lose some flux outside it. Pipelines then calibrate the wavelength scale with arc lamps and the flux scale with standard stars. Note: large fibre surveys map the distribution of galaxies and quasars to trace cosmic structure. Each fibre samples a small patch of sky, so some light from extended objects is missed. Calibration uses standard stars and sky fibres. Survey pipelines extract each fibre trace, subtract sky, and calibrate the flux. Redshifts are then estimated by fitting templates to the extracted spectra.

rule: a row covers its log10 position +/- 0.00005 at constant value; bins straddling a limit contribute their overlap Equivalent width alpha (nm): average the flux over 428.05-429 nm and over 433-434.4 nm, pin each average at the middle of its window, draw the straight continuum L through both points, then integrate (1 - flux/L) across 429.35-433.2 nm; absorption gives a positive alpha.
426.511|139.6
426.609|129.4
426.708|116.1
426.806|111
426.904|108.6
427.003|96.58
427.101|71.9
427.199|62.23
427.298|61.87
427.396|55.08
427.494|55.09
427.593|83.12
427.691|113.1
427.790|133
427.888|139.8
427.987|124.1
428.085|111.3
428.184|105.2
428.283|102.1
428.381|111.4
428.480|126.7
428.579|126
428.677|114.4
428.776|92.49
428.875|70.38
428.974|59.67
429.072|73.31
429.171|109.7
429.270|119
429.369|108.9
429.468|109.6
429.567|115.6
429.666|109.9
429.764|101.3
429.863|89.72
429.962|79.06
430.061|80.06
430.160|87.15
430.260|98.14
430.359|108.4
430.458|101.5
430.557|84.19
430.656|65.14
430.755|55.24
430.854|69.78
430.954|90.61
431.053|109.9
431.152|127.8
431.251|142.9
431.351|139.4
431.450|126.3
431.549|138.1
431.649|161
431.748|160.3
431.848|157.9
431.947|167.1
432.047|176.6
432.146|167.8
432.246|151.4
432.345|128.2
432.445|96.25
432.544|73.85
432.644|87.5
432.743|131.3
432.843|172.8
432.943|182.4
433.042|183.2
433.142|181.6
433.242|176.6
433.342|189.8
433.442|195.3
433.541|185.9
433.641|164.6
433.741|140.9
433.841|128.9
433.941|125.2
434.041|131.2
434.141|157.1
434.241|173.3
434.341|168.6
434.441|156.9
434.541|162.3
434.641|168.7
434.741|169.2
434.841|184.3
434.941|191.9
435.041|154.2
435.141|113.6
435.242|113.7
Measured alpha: 0.43 nm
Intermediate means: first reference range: 103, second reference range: 164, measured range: 121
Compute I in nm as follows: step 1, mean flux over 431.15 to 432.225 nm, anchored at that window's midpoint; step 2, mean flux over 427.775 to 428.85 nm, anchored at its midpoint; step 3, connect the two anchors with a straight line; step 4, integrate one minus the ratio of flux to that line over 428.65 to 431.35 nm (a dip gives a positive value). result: 0.76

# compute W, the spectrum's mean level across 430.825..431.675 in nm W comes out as 123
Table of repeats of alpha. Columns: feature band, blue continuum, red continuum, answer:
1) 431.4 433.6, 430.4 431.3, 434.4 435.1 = -0.50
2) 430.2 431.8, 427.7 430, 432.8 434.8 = 0.26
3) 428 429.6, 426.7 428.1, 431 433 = 0.07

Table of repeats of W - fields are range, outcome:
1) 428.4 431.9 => 106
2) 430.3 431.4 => 99.5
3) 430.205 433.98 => 135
